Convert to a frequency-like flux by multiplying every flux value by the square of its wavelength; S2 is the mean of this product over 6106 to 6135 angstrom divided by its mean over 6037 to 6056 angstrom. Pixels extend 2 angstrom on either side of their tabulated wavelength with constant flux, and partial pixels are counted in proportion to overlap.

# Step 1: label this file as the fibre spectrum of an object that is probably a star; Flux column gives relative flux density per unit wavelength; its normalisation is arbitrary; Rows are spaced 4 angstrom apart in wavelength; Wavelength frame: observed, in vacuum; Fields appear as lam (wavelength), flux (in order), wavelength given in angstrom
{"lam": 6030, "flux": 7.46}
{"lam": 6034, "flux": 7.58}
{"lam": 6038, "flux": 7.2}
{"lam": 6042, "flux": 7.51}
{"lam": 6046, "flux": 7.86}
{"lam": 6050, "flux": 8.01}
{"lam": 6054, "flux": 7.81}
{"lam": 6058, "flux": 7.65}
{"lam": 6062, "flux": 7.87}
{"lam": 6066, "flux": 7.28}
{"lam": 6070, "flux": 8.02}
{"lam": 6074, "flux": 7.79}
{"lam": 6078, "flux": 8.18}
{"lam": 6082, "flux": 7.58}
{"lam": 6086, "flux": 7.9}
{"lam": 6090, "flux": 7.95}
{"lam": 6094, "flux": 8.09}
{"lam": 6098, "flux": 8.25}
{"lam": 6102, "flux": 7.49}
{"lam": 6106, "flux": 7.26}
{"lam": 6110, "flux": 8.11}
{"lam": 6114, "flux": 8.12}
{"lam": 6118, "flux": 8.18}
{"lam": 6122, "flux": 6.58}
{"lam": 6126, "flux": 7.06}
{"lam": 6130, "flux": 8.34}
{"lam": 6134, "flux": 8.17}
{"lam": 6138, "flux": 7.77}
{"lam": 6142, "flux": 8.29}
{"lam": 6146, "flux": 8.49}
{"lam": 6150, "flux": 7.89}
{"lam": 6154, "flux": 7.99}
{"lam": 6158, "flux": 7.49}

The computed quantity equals 1.03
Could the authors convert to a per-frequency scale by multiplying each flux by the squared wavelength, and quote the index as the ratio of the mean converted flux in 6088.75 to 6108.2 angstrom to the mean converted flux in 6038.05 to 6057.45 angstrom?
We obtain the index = 1.03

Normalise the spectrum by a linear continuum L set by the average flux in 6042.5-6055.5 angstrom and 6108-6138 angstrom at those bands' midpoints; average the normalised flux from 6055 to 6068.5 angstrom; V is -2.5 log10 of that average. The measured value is 0.03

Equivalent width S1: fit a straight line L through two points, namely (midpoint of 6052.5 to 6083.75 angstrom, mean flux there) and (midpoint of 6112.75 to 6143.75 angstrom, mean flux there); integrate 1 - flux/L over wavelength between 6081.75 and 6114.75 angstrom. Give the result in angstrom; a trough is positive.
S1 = -0.33 angstrom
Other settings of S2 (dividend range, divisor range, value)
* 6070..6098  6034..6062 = 1.05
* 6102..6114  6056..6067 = 1.03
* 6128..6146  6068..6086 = 1.06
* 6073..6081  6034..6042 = 1.09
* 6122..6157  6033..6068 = 1.06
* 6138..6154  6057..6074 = 1.08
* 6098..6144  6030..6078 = 1.03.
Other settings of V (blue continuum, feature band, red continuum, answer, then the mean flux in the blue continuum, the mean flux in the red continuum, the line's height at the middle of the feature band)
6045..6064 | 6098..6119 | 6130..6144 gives 0.022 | 7.84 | 8.11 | 8.02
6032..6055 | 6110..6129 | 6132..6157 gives 0.052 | 7.66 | 8.08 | 7.97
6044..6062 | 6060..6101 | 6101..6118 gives -0.008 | 7.84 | 7.81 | 7.82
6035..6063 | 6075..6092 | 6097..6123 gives -0.025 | 7.69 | 7.74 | 7.72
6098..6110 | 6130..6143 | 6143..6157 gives -0.019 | 7.64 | 8.09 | 7.96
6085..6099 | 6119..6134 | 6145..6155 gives 0.081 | 8.04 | 8.1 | 8.08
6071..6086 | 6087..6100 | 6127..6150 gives -0.020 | 7.87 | 8.13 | 7.93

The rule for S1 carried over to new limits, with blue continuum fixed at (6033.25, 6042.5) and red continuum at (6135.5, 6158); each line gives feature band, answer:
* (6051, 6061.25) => -0.37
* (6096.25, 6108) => 0.18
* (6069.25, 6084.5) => -0.52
